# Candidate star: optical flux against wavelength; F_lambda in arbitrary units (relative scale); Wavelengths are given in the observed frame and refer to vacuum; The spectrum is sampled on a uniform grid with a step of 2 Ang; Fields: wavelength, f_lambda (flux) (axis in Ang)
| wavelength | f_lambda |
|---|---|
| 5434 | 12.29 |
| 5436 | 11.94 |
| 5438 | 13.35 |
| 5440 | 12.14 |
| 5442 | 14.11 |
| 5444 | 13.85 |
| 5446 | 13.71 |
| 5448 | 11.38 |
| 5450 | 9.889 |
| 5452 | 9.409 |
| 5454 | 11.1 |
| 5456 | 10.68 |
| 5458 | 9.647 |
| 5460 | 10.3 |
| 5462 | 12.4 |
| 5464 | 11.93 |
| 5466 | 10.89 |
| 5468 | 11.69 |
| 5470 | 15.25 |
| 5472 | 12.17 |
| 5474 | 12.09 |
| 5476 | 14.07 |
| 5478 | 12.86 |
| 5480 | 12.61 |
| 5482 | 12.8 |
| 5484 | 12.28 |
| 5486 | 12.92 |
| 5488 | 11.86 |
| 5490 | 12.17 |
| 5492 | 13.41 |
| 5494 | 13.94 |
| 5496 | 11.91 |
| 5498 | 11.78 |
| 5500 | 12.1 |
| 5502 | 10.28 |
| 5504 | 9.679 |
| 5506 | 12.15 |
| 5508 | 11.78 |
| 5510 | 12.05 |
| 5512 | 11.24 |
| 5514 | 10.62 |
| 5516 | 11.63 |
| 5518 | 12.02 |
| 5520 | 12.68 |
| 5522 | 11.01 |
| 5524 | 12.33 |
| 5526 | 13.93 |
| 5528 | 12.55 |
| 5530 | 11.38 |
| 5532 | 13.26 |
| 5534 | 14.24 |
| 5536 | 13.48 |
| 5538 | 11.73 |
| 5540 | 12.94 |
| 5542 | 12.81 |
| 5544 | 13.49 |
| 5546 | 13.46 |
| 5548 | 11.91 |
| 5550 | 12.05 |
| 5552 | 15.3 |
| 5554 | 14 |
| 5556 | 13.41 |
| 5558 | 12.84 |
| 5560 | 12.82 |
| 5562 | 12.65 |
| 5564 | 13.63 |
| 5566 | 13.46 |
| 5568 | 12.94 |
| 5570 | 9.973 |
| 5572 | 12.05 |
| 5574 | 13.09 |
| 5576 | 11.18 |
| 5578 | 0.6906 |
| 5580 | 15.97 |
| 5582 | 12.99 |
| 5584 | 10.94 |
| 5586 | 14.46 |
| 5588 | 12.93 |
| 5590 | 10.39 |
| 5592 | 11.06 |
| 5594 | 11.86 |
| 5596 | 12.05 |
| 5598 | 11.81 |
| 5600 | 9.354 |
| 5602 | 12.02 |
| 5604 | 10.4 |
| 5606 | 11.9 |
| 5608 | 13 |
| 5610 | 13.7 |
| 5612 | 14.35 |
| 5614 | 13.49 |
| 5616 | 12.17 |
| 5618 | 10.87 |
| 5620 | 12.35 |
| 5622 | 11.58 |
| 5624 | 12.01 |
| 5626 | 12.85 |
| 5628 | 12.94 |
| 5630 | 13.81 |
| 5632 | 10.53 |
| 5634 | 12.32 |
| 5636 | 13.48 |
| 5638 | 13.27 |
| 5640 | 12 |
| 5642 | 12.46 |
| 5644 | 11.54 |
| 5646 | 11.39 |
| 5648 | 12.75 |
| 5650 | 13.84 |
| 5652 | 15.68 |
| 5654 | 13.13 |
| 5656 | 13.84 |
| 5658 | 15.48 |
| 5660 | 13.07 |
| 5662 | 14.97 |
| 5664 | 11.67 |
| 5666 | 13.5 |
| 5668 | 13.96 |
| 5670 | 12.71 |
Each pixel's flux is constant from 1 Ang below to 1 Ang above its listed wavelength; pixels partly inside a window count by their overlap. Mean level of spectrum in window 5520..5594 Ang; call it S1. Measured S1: 12.4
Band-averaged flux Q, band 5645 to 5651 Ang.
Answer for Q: 12.7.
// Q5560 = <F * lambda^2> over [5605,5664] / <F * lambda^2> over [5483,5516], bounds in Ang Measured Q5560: 1.14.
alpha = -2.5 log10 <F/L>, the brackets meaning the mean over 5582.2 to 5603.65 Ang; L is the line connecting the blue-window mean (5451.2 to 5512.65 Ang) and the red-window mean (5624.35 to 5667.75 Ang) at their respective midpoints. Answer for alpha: 0.09 mag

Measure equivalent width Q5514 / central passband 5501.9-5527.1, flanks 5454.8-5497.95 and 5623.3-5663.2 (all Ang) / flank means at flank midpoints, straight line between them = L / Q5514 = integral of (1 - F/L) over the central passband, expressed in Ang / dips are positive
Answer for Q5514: 1.5 Ang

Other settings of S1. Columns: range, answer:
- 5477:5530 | 12.1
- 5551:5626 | 12.2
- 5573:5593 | 11.4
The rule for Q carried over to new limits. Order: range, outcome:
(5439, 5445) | 13.4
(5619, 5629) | 12.3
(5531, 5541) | 13.1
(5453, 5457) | 10.9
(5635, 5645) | 12.6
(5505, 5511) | 12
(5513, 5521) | 11.7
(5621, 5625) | 11.8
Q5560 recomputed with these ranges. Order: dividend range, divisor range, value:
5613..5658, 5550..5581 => 1.06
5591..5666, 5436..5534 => 1.10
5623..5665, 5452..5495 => 1.14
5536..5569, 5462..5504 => 1.09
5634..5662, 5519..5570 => 1.07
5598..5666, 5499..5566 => 1.05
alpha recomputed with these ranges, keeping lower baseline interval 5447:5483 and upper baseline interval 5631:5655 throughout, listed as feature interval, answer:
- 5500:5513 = 0.06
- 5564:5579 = 0.15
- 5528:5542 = -0.06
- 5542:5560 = -0.09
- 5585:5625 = 0.04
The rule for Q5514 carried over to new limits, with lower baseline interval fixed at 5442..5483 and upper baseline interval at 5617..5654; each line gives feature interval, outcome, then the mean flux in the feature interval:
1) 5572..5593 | 1.7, 11.4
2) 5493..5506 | 0.5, 11.7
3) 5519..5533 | -0.3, 12.4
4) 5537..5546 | -0.4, 12.8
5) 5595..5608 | 1.1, 11.4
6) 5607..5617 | -0.7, 13.3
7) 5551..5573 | -1.2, 13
